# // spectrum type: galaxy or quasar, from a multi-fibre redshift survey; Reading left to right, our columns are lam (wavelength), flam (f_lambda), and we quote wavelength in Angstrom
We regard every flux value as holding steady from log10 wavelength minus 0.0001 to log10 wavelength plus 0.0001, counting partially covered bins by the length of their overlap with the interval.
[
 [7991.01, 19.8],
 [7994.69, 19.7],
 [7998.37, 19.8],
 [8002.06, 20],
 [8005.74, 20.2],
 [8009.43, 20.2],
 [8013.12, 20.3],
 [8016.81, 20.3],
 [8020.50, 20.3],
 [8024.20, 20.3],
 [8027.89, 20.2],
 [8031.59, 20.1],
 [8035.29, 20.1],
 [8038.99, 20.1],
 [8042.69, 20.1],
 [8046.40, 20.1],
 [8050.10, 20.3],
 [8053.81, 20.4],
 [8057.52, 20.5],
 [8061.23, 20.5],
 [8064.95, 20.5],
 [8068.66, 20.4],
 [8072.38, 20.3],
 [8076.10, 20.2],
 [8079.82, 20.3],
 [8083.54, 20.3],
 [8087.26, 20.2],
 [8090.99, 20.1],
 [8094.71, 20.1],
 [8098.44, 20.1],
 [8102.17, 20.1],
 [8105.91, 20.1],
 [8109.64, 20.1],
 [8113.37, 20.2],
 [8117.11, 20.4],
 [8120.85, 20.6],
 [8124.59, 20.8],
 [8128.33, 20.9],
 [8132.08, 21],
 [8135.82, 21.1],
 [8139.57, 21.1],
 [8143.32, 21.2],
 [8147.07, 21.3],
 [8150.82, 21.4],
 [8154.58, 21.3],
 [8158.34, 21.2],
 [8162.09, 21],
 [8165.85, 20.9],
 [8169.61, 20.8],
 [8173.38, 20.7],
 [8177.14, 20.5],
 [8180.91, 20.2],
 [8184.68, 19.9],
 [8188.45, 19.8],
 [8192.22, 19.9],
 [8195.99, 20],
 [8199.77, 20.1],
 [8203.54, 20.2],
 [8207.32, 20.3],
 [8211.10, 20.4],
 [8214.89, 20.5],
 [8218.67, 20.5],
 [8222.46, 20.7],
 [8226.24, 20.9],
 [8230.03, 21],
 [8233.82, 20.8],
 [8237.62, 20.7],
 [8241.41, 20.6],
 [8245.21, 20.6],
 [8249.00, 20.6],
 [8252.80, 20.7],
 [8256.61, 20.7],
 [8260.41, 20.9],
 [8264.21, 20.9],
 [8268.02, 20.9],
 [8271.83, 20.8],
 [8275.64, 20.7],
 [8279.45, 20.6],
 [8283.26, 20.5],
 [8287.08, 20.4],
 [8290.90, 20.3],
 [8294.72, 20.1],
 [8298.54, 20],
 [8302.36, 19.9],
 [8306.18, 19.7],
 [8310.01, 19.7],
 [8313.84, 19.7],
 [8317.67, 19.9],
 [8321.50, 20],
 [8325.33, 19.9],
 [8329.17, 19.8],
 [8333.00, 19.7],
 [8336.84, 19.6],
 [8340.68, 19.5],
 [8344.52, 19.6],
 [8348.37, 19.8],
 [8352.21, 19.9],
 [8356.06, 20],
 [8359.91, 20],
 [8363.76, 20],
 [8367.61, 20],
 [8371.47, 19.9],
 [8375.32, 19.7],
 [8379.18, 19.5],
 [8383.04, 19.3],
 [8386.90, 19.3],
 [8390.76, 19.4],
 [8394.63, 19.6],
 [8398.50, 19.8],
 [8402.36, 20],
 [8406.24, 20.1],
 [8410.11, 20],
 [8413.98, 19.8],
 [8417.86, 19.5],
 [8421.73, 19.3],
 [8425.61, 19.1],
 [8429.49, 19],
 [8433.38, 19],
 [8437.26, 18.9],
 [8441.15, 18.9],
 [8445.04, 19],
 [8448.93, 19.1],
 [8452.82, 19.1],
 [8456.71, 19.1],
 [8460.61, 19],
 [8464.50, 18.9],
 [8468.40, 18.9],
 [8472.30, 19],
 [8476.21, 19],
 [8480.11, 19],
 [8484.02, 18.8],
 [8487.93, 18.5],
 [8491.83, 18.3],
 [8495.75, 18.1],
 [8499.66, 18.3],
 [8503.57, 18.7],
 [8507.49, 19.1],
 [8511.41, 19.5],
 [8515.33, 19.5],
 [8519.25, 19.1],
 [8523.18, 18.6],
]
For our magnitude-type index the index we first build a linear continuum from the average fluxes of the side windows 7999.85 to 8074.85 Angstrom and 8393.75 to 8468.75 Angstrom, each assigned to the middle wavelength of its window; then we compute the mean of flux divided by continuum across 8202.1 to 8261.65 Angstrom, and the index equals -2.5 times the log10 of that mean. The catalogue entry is -0.05 mag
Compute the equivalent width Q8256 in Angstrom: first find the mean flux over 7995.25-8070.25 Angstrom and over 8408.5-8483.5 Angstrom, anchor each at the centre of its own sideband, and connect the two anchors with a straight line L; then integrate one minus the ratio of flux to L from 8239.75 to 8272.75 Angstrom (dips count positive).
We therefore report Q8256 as -1.9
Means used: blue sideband 20.2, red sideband 19.1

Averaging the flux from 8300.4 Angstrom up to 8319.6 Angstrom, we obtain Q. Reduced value 19.8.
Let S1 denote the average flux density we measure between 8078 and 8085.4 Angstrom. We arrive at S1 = 20.3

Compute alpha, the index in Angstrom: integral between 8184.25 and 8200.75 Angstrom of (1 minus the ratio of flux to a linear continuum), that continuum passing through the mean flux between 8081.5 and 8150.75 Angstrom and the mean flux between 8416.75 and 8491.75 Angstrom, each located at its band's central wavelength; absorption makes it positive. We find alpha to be 0.2 Angstrom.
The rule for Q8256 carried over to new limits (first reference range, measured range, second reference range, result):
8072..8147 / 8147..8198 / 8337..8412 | -0.7 Angstrom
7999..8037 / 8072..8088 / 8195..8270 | 0.0 Angstrom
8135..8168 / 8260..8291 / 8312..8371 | -0.6 Angstrom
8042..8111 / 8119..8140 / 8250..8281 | -0.5 Angstrom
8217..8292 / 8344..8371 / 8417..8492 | -0.1 Angstrom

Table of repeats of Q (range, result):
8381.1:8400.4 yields 19.5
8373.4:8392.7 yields 19.4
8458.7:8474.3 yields 18.9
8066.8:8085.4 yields 20.3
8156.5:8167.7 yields 21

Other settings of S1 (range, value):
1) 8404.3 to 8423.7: 19.7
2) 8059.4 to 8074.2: 20.4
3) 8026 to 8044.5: 20.1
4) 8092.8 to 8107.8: 20.1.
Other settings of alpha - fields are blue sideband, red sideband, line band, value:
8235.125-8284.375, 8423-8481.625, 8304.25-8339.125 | 0.7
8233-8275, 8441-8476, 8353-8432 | -0.4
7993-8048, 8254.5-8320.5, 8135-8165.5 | -1.5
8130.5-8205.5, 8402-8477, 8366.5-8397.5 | -0.1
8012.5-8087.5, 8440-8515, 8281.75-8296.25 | -0.6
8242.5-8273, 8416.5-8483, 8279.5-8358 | 1.1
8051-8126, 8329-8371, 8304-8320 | 0.1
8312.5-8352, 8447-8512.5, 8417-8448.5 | 0.1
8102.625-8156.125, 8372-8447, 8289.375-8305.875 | 0.0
